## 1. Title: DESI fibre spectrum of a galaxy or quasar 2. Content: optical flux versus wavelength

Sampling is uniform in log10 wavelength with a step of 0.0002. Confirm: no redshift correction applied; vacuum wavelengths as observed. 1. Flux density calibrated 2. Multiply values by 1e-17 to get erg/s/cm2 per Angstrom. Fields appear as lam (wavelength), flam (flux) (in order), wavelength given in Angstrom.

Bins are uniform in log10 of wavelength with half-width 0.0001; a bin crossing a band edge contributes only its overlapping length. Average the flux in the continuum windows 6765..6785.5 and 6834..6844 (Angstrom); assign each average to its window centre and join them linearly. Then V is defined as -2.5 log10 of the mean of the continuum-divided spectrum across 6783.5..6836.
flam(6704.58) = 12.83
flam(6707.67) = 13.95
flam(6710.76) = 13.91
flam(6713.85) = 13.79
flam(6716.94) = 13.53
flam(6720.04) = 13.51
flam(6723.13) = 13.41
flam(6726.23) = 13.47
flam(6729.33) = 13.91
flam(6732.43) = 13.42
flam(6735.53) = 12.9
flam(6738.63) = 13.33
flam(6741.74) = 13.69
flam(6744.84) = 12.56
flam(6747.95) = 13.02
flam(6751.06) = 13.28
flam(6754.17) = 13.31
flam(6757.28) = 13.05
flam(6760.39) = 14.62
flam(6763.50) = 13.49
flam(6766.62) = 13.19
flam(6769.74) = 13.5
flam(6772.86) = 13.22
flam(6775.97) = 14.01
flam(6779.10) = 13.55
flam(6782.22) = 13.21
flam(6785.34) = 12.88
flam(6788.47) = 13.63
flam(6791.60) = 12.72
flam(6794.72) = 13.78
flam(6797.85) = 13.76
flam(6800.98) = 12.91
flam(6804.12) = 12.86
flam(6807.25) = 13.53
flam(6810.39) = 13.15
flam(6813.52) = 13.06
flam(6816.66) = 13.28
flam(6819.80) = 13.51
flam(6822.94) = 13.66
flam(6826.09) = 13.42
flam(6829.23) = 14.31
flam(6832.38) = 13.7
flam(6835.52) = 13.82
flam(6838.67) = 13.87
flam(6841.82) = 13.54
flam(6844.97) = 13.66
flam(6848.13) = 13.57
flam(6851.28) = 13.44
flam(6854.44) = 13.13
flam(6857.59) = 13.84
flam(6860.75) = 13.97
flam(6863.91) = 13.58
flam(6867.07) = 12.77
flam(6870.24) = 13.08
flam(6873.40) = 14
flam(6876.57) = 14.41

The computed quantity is 0.014 mag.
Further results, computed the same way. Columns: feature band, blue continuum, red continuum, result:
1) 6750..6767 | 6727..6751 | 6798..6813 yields -0.02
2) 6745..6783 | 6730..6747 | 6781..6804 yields -0.02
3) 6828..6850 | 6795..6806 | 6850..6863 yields -0.02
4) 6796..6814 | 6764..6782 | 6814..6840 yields 0.03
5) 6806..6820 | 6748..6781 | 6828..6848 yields 0.03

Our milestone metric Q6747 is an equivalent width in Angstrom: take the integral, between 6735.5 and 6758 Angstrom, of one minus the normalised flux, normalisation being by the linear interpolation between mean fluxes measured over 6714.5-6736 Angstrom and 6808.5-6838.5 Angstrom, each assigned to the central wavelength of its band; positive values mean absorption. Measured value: 0.6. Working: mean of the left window 13.5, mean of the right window 13.6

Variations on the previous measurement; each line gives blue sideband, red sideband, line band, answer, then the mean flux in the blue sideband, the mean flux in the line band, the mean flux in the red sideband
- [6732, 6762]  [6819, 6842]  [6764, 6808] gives 0.6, 13.3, 13.3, 13.7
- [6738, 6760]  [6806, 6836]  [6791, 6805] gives 0.2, 13.2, 13.3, 13.5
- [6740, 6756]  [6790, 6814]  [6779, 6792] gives 0.0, 13.2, 13.2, 13.2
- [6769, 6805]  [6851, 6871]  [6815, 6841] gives -0.6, 13.3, 13.7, 13.4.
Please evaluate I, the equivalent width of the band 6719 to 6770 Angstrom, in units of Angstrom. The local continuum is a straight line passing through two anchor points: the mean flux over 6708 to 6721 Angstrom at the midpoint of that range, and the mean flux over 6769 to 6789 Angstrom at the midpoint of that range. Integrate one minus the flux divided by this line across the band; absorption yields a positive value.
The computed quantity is 0.7 Angstrom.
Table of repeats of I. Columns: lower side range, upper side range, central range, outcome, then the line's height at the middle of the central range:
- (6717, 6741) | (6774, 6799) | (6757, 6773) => -0.2 Angstrom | 13.4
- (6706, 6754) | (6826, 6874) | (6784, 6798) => 0.2 Angstrom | 13.5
